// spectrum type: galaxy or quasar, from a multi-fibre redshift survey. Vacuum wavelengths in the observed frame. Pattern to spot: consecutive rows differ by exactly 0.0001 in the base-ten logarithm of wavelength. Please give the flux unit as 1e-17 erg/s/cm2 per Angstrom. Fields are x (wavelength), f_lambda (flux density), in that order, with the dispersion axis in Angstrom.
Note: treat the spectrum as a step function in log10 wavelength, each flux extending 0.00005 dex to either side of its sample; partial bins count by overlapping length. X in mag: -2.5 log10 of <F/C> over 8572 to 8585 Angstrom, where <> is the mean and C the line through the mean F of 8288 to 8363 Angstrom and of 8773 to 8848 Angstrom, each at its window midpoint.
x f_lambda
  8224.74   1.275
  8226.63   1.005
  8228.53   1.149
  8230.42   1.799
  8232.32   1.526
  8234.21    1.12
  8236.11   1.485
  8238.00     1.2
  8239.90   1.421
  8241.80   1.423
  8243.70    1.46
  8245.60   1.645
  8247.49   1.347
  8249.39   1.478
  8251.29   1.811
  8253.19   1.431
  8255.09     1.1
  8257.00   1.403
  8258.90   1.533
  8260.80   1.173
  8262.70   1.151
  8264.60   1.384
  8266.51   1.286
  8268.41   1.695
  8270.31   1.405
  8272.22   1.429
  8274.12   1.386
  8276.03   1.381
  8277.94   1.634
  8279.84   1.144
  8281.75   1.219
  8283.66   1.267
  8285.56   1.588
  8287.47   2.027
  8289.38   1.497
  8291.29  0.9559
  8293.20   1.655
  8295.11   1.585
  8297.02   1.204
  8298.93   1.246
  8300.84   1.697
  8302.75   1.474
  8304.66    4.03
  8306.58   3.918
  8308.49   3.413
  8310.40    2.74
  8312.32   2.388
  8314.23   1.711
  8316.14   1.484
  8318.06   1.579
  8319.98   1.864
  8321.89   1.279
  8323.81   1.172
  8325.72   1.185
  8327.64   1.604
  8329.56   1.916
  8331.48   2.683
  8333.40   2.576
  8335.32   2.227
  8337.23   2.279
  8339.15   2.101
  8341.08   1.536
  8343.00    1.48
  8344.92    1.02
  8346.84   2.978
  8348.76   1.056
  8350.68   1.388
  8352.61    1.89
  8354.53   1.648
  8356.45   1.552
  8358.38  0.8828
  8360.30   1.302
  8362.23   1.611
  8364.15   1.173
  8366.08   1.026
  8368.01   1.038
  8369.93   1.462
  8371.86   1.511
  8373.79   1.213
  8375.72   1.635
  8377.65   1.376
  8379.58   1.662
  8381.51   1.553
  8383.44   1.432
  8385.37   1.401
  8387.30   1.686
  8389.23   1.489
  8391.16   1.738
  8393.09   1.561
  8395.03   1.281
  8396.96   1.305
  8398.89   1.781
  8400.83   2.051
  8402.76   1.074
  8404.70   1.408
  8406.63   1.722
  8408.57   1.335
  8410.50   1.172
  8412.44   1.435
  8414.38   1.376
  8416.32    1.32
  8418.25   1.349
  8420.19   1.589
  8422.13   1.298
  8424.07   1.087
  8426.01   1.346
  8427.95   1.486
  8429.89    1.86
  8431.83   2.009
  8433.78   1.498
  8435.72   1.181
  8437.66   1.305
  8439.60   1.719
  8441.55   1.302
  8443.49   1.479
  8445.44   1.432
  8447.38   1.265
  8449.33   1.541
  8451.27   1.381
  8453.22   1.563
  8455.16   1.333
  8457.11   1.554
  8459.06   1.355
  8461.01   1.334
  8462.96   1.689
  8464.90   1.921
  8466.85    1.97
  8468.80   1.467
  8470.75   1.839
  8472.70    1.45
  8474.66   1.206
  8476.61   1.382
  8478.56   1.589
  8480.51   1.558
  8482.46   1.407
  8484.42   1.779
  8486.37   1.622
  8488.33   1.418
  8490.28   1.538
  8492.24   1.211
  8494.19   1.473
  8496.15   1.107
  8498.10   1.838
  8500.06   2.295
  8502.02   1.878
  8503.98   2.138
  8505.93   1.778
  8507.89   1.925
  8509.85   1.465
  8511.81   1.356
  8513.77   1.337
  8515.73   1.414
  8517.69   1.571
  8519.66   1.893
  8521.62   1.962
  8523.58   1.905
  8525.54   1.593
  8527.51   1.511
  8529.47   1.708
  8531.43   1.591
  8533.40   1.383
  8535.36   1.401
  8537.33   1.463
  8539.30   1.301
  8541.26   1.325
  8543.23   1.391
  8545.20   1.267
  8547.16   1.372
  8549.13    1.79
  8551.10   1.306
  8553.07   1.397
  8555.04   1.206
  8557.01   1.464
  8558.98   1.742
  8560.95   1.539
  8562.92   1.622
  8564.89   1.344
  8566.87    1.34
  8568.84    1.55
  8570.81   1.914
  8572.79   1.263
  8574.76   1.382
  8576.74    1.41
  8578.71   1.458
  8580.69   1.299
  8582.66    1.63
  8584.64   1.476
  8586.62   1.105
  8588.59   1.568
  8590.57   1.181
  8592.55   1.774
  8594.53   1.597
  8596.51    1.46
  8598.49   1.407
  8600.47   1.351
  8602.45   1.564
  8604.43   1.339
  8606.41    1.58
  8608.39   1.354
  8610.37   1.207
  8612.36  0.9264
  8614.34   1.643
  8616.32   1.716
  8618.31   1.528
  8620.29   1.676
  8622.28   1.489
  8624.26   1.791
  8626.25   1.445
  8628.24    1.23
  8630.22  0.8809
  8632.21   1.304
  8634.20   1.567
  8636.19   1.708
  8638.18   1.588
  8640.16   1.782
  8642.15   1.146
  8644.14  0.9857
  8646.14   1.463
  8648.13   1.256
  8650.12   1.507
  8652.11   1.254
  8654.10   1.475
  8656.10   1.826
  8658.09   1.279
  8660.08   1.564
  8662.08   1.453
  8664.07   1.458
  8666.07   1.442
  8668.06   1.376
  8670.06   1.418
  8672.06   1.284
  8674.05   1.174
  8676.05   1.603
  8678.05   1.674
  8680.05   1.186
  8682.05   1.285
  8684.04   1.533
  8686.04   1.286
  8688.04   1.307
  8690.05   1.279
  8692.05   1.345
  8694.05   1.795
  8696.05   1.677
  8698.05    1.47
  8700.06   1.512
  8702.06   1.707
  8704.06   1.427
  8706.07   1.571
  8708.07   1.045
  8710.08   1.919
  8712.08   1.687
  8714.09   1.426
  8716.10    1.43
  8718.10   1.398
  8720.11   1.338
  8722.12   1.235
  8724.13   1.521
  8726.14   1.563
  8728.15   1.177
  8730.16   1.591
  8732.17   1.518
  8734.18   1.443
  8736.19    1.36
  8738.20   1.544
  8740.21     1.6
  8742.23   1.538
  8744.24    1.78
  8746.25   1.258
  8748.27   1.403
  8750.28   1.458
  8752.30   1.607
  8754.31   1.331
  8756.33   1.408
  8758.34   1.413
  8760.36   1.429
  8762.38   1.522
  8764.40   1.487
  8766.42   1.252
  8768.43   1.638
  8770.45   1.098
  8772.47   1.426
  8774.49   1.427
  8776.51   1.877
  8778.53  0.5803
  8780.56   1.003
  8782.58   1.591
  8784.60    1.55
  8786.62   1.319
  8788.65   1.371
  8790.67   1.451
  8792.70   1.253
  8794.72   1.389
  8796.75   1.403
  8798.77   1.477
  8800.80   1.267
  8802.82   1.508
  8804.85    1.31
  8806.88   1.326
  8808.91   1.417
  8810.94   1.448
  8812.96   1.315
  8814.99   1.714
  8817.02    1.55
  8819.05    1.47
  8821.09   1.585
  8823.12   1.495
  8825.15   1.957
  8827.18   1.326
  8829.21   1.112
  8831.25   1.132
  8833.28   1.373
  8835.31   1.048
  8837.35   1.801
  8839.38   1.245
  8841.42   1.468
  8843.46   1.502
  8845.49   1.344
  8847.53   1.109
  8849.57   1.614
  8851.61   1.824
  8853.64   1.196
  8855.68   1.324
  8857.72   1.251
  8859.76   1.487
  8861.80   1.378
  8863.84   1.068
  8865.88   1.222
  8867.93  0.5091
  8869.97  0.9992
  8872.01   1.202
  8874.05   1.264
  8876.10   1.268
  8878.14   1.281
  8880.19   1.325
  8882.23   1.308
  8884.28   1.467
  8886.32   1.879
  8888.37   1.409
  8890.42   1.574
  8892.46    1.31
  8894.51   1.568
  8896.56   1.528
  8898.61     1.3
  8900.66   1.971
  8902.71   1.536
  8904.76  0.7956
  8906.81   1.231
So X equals 0.14 mag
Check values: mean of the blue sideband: 1.84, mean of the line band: 1.42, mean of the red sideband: 1.39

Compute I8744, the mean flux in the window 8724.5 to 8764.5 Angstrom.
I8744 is 1.47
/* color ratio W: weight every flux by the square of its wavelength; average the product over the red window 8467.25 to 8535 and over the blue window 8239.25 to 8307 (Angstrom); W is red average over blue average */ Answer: 1.1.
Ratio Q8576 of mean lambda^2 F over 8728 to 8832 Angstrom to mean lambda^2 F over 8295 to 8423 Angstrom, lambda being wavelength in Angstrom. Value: 0.94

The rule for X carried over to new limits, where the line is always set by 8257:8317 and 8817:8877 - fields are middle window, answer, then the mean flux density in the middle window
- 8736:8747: -0.09 mag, 1.53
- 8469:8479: 0.08 mag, 1.49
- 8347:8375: 0.20 mag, 1.39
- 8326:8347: -0.17 mag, 1.97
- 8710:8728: -0.03 mag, 1.46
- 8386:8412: 0.10 mag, 1.51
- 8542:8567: 0.07 mag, 1.45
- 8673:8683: 0.05 mag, 1.38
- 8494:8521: -0.08 mag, 1.69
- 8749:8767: -0.03 mag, 1.44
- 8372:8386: 0.13 mag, 1.47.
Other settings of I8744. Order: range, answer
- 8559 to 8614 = 1.44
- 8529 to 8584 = 1.46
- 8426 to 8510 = 1.57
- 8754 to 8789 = 1.37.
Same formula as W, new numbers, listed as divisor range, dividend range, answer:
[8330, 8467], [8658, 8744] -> 1.02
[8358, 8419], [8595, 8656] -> 1.06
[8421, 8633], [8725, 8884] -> 0.98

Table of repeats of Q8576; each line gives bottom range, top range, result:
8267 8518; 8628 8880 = 0.95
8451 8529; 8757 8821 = 0.94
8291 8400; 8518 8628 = 0.91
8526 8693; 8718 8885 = 1.01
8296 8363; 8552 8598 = 0.82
